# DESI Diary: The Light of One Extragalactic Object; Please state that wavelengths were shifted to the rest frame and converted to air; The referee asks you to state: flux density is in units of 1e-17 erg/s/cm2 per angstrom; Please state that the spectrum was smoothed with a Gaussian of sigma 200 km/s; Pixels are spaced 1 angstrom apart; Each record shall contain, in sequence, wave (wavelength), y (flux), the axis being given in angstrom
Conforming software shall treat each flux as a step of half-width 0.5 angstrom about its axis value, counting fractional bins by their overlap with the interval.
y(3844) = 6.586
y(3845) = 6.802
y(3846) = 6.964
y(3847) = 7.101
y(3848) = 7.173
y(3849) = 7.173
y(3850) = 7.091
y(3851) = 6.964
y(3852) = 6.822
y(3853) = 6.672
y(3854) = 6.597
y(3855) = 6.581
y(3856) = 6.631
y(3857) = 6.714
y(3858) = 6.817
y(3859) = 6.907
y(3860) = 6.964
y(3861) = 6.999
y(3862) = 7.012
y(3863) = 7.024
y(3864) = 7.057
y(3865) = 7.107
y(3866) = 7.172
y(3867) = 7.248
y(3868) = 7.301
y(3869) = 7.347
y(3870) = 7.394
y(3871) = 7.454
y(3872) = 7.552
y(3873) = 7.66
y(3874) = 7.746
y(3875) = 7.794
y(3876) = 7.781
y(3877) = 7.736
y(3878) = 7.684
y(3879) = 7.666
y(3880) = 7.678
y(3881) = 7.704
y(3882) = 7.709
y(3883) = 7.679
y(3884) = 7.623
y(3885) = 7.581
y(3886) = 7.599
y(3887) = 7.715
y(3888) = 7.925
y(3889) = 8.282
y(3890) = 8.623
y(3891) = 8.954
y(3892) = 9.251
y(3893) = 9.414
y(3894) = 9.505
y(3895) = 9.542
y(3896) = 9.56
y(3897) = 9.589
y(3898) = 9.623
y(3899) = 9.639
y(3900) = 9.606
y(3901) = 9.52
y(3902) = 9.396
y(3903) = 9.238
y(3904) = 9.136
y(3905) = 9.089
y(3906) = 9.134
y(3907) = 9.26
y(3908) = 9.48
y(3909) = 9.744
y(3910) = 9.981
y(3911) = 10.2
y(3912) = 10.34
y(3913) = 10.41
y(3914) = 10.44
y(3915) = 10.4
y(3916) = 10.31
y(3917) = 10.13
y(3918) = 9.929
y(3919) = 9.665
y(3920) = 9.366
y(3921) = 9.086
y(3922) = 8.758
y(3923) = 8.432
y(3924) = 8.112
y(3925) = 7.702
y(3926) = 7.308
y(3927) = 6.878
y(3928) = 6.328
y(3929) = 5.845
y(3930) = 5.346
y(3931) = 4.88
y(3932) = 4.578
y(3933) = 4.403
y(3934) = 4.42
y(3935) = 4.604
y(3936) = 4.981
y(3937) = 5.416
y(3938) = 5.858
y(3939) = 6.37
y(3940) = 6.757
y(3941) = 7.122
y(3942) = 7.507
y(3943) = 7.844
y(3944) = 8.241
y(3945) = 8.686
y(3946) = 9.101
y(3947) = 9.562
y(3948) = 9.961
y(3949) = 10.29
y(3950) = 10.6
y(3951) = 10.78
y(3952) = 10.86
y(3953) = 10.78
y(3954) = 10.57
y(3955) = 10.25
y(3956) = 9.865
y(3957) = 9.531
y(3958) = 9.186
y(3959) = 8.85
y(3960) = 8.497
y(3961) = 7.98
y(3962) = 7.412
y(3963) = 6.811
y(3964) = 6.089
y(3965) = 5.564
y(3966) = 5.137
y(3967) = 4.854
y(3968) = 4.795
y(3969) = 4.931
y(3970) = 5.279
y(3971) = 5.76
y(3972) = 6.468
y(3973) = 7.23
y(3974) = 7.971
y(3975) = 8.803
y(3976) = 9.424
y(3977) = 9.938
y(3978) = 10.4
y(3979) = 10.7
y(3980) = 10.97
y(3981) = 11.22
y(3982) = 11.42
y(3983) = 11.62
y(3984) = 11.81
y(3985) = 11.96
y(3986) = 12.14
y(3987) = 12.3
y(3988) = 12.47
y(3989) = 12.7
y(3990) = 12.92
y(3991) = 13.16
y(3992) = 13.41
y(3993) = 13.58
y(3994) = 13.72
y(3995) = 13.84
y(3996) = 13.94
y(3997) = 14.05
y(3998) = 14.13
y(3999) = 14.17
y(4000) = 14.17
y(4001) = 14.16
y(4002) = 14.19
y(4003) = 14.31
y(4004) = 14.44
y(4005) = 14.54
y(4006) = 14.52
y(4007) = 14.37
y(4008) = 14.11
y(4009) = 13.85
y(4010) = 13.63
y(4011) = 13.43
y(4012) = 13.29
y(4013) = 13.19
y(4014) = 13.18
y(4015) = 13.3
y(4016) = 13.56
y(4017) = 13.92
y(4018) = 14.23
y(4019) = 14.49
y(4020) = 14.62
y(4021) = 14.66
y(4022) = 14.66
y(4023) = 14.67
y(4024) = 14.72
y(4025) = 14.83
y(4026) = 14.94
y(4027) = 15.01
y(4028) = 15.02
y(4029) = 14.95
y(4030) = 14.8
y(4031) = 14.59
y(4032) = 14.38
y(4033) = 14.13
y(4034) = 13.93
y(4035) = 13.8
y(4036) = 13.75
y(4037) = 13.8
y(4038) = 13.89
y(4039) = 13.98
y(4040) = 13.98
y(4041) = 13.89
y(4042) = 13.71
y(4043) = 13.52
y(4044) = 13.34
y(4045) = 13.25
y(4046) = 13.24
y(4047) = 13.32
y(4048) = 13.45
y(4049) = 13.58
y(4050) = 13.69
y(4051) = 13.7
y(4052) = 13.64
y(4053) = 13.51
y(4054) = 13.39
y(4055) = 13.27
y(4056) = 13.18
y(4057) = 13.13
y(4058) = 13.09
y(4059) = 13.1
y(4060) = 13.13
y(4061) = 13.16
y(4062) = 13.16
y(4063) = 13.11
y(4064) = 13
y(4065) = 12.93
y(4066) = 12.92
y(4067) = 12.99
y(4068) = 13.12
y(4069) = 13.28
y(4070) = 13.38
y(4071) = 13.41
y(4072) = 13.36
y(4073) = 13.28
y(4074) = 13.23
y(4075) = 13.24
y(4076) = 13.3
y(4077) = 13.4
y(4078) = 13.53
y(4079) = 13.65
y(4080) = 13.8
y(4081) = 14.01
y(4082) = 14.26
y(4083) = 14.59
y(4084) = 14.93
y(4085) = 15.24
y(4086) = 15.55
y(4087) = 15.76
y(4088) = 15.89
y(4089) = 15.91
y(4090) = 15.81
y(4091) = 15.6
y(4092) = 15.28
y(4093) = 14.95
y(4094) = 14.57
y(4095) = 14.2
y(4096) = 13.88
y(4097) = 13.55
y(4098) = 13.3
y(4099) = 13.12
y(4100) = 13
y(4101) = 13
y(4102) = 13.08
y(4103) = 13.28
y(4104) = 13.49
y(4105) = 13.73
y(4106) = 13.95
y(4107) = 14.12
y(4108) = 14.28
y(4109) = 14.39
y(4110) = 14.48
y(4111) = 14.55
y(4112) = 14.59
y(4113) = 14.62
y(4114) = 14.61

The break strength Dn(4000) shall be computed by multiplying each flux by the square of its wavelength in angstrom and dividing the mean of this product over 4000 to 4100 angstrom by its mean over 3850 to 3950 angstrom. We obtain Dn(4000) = 1.9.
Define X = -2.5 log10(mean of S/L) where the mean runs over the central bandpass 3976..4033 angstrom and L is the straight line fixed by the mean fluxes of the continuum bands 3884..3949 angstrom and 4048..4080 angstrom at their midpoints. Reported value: -0.19 mag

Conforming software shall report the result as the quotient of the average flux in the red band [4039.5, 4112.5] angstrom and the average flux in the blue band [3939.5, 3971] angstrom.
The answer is 1.7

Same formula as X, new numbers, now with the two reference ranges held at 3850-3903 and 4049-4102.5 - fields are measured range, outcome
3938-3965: 0.16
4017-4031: -0.20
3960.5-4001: 0.09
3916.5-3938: 0.32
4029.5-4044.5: -0.11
